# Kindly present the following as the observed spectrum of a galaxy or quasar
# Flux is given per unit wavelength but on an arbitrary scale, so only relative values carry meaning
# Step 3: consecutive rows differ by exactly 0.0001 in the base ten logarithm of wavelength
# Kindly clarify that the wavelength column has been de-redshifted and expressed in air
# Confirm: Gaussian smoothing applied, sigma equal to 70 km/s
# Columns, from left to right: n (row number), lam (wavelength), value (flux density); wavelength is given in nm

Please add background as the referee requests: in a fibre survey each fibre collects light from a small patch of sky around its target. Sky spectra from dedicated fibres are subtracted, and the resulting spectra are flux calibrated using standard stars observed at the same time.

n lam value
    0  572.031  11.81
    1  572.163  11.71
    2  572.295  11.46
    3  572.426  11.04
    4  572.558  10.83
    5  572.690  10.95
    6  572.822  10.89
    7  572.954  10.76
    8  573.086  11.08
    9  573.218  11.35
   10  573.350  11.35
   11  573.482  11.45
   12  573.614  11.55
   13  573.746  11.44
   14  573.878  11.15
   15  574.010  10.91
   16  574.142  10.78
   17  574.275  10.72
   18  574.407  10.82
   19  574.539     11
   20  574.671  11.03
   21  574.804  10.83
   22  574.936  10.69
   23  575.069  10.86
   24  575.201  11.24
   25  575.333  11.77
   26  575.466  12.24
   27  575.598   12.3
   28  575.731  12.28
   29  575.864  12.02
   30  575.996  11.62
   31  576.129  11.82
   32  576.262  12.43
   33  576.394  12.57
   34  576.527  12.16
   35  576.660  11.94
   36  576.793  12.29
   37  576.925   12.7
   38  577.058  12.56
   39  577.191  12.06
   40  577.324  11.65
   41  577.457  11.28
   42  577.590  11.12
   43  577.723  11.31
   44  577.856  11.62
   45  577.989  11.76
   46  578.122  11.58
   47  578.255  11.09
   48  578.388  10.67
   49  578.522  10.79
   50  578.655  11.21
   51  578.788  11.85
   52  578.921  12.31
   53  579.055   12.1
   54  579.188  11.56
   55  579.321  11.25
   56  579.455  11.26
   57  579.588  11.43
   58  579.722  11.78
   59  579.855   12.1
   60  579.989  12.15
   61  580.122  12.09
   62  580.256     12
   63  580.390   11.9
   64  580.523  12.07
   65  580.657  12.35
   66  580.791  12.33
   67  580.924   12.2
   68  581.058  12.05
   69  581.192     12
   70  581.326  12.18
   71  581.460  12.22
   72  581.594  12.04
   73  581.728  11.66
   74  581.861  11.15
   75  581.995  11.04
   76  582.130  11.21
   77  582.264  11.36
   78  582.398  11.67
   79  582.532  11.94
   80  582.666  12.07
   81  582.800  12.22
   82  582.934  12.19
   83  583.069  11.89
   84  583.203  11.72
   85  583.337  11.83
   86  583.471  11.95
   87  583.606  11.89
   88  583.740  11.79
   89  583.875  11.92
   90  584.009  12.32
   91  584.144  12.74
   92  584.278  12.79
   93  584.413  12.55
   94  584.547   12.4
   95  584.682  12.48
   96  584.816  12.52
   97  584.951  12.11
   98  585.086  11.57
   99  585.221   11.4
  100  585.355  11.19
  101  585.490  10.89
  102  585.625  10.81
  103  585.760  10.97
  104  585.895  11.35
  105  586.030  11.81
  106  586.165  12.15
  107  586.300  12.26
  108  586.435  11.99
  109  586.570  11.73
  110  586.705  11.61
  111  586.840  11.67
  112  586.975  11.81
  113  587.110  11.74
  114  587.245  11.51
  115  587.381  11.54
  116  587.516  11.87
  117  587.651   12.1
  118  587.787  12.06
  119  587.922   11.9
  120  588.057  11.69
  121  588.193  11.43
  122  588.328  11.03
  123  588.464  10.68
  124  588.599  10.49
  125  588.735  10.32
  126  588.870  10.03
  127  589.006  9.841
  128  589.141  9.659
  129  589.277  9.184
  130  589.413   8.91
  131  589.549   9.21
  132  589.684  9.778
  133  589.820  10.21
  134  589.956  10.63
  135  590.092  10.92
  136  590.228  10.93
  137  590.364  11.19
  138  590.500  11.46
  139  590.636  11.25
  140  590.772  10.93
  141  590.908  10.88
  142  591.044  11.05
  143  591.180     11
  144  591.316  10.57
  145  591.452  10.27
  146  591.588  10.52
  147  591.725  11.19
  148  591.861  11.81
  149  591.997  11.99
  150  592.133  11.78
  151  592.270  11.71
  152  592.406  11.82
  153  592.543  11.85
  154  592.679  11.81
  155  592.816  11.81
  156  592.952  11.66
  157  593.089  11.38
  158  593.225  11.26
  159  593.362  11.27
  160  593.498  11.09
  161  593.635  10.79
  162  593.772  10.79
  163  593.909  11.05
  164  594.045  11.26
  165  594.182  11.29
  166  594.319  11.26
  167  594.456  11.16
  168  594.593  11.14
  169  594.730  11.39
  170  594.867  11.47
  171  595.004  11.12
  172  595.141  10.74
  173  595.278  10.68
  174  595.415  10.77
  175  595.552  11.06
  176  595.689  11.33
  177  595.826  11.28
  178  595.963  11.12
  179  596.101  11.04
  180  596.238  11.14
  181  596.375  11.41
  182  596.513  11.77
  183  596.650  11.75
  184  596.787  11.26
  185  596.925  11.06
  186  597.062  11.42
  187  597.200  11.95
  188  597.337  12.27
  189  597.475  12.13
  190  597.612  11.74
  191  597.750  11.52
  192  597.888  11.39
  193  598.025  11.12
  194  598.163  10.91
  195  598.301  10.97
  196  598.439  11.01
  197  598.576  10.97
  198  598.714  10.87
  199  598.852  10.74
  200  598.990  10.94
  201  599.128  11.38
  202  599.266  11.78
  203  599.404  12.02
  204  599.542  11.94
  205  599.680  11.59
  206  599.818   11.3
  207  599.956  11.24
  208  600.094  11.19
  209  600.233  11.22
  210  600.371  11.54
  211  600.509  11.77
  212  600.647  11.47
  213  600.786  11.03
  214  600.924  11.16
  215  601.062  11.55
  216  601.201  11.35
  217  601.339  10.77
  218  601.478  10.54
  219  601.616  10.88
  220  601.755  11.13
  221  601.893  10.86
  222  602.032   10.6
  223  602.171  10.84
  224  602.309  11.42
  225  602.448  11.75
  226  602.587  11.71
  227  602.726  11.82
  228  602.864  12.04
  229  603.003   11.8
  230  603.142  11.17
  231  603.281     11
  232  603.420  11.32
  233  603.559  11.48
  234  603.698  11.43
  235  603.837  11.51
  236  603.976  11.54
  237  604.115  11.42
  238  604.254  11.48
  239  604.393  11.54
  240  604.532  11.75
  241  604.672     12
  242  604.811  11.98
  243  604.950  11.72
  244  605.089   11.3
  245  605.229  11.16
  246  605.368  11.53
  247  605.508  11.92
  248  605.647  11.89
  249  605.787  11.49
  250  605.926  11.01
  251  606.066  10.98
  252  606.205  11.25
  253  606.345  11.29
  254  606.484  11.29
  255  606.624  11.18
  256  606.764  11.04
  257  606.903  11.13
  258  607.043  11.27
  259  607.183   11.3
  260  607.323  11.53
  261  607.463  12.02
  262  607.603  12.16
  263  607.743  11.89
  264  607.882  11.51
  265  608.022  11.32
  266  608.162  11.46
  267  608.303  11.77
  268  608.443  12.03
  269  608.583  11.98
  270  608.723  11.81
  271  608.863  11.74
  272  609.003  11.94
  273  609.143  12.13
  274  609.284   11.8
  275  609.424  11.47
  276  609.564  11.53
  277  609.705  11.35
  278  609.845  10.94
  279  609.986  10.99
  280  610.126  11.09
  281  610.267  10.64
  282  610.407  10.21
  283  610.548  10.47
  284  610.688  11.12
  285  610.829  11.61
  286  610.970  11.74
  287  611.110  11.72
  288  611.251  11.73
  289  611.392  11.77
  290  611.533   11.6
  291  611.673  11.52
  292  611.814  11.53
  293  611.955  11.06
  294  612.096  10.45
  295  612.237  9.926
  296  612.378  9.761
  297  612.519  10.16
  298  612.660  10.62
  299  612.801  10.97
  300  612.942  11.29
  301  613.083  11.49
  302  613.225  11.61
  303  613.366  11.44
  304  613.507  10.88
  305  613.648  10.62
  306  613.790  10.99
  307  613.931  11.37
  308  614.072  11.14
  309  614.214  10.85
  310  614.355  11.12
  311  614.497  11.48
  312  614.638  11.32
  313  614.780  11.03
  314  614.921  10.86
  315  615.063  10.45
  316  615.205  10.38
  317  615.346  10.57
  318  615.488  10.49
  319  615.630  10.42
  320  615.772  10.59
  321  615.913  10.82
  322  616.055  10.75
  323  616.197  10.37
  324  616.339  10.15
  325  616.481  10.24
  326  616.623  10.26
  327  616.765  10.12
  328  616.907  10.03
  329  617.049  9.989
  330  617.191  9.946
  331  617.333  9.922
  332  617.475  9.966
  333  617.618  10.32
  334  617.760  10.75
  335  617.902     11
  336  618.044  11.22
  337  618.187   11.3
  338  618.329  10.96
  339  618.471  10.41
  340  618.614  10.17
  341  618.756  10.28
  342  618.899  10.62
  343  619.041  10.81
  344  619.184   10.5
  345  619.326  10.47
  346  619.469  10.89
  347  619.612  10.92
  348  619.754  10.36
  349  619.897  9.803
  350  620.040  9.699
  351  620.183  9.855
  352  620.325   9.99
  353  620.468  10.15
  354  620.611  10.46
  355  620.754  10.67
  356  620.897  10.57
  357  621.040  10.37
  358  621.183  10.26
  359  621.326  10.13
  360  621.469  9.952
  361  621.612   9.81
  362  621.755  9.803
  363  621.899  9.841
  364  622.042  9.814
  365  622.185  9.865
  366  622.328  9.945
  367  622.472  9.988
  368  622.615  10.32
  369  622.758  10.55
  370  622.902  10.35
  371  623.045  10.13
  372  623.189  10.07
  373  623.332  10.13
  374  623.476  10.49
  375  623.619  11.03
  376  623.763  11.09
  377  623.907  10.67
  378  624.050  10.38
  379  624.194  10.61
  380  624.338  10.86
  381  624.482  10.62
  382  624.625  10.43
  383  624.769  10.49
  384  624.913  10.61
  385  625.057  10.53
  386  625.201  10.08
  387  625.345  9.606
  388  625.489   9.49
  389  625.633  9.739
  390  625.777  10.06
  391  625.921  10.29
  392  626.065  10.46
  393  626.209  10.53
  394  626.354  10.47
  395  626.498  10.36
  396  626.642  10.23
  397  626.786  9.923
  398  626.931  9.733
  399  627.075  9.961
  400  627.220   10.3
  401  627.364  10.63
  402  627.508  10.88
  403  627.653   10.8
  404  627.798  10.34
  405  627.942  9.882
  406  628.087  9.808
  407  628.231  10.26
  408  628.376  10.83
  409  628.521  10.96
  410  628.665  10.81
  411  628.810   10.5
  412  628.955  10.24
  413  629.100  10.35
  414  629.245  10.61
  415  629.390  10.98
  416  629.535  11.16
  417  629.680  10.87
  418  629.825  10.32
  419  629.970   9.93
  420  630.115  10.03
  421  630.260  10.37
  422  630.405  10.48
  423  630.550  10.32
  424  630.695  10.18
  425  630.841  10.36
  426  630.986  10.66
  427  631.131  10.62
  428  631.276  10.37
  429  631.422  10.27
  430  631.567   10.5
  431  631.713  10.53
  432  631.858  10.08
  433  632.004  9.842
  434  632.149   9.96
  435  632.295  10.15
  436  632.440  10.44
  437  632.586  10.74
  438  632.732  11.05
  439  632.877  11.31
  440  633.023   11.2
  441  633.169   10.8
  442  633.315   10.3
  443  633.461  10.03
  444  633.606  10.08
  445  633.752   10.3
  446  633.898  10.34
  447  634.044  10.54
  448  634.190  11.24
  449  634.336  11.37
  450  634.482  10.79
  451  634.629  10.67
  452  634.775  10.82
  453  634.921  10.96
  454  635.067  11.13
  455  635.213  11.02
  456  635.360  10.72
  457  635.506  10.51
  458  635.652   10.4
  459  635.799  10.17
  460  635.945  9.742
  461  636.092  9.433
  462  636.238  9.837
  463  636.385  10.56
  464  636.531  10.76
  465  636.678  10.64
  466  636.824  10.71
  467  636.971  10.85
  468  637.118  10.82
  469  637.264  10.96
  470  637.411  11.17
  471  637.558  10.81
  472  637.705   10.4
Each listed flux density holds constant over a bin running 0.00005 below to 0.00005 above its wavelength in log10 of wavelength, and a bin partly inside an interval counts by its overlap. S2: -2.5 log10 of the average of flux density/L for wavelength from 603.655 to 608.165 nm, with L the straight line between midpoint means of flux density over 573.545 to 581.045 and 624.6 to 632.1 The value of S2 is -0.056 mag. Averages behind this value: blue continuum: 11.7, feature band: 11.5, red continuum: 10.3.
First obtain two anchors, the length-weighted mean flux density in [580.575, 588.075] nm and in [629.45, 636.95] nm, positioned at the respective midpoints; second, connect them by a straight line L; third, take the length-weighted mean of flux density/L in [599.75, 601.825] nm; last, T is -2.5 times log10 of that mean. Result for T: 0.02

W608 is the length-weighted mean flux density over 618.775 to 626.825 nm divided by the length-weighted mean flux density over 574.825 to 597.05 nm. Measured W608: 0.9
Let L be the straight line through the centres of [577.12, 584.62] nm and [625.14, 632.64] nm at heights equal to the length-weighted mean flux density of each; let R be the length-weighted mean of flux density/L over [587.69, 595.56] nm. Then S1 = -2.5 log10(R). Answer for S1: 0.05 mag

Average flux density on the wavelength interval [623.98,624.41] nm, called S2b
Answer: 10.6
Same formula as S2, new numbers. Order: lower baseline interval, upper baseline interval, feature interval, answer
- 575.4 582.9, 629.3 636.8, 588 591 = 0.11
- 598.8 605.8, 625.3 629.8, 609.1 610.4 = -0.01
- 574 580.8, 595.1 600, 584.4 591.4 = 0.03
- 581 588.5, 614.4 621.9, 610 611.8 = -0.05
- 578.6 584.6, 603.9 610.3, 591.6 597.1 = 0.04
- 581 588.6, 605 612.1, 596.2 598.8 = 0.02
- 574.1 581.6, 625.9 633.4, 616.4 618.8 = 0.03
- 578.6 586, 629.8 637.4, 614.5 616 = 0.03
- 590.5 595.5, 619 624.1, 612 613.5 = -0.02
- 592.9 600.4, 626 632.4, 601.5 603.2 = -0.02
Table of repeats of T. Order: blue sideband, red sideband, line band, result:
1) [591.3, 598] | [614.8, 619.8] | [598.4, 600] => -0.02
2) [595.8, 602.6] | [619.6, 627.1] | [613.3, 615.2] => -0.04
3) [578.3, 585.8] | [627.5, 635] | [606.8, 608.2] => -0.04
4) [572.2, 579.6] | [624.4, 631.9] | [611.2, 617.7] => -0.01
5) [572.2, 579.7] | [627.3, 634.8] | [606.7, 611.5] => -0.06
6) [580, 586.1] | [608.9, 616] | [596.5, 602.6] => 0.01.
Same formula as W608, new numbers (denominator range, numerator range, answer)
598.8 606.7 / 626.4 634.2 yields 0.92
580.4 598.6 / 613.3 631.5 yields 0.91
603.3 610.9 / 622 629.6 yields 0.90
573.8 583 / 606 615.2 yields 0.96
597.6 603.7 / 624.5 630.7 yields 0.92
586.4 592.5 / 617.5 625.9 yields 0.94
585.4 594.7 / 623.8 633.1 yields 0.94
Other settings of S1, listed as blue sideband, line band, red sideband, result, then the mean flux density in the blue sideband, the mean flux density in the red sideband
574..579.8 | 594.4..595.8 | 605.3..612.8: 0.03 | 11.6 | 11.3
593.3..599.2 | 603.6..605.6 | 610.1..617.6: -0.05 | 11.2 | 10.8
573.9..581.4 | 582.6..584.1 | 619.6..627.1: -0.04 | 11.7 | 10.2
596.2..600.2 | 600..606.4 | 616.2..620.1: -0.02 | 11.4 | 10.4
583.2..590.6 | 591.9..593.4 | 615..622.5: -0.05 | 11.3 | 10.3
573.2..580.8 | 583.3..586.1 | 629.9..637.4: -0.04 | 11.6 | 10.5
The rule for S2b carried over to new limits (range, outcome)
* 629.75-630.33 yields 10.2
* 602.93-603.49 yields 11.3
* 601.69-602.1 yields 10.9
